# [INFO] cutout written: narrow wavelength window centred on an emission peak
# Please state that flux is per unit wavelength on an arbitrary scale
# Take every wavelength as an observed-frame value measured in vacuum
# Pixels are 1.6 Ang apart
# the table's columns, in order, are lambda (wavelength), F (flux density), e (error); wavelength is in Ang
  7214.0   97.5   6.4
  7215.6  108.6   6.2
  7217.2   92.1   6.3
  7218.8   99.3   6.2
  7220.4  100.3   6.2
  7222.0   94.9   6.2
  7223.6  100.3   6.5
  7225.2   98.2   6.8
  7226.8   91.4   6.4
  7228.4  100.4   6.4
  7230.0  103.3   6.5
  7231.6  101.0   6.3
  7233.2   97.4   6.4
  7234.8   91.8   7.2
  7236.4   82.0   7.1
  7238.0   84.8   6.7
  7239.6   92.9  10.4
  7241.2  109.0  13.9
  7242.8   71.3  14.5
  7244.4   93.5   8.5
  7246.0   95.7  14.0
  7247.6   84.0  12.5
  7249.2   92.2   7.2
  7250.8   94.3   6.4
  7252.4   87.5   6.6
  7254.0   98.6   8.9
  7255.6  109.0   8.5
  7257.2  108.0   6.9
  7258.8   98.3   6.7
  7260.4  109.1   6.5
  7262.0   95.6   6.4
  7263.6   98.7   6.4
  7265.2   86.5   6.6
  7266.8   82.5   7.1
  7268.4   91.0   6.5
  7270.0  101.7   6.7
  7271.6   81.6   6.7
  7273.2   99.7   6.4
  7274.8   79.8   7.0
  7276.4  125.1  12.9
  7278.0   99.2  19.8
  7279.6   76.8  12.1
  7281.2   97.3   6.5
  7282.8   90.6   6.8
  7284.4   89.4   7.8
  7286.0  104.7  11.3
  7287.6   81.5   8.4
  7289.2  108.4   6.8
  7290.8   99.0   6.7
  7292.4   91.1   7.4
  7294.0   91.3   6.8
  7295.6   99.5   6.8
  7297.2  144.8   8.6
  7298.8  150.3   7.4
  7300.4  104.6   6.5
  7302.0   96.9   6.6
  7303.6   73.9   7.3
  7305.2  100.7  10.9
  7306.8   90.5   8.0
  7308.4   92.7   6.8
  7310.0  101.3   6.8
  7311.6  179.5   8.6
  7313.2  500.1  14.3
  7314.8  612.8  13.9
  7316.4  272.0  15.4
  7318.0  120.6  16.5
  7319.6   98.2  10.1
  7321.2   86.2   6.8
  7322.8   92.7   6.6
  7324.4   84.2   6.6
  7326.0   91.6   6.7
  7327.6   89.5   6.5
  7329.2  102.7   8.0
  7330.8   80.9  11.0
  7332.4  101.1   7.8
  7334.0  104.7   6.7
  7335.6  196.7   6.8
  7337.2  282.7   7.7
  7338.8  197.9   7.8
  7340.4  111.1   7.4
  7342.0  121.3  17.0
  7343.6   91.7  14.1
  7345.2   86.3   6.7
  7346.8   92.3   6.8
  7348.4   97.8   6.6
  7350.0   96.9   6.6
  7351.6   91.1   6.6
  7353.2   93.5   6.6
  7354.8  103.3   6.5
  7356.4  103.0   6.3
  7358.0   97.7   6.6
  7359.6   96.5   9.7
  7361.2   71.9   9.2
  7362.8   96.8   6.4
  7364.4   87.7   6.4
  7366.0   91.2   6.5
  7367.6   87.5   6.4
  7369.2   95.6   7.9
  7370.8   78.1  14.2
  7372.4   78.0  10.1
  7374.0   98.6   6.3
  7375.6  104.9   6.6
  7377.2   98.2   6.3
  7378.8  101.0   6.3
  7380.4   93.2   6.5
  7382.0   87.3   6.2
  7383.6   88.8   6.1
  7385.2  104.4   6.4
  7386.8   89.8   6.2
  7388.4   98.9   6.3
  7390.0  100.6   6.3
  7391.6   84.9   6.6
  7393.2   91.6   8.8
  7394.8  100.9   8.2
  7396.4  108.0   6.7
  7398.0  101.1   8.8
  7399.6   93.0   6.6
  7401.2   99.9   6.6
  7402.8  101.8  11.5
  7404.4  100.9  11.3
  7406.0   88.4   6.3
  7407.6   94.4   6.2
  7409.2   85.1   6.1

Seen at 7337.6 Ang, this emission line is [N II]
